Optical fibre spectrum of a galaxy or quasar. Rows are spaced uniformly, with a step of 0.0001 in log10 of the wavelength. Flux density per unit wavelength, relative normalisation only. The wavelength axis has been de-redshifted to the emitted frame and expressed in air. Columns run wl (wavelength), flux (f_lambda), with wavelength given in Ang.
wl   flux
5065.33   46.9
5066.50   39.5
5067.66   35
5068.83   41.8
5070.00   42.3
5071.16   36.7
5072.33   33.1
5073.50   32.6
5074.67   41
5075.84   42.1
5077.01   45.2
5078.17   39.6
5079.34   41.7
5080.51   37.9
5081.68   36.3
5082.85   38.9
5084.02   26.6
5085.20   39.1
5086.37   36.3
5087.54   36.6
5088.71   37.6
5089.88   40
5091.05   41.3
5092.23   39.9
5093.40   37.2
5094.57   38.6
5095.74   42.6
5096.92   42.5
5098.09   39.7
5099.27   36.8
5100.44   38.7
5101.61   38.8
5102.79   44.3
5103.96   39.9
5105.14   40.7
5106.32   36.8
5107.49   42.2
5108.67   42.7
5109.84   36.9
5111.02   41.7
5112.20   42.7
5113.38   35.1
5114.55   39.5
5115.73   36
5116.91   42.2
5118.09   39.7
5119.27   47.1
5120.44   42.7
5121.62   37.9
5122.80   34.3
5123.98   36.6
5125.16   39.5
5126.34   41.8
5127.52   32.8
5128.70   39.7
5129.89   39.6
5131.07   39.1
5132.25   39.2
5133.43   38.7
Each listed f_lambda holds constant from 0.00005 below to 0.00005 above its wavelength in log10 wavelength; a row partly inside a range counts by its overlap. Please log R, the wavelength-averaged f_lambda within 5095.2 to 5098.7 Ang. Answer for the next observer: 41.5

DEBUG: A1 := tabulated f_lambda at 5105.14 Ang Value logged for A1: 40.7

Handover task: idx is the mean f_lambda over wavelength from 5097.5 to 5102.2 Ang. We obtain 38.5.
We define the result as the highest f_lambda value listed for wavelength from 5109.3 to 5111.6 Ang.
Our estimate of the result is 41.7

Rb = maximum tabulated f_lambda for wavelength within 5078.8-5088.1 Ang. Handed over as 41.7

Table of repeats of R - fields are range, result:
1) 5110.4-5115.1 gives 39.7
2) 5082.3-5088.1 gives 35.4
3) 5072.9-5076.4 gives 38.5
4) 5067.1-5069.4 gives 38.4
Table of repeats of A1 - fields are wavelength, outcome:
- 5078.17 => 39.6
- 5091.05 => 41.3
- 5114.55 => 39.5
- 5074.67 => 41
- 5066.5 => 39.5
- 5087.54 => 36.6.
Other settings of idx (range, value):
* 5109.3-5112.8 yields 40.4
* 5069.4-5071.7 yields 39.6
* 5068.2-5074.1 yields 37.3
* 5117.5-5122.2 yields 41.9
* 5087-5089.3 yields 37.2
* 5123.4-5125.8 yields 38.1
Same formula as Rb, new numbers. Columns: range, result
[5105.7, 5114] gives 42.7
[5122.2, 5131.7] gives 41.8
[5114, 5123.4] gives 47.1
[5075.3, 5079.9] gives 45.2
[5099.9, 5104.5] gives 44.3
